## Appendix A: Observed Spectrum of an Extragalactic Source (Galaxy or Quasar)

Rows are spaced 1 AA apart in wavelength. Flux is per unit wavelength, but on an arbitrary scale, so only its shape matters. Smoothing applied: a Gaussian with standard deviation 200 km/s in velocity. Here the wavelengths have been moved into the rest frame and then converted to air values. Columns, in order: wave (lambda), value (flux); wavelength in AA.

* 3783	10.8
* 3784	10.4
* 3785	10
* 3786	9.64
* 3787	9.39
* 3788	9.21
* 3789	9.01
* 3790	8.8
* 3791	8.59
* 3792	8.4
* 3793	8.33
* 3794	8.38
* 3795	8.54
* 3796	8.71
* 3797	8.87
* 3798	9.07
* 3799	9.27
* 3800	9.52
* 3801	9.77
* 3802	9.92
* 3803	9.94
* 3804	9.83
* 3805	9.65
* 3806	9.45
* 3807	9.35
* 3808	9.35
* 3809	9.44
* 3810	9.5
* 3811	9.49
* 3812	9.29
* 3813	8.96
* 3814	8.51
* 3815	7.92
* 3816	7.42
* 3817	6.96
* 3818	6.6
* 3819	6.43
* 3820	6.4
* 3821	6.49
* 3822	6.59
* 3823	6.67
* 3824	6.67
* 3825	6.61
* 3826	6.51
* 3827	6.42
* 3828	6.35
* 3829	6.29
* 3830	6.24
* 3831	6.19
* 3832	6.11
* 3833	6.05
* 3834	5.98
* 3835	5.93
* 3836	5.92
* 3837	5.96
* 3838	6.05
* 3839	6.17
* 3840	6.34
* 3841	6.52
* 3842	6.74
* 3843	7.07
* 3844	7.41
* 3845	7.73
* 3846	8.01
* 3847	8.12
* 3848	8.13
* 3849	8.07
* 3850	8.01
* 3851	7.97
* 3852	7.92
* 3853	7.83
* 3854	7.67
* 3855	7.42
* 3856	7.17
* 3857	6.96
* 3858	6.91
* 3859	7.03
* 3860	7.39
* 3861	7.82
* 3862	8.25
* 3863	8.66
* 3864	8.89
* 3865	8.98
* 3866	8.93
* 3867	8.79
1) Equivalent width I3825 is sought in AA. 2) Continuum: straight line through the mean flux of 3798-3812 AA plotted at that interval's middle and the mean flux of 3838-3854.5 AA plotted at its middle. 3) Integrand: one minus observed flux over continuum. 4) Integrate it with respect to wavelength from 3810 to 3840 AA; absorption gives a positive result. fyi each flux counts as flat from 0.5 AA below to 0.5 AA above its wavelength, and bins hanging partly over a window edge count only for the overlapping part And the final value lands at 6.0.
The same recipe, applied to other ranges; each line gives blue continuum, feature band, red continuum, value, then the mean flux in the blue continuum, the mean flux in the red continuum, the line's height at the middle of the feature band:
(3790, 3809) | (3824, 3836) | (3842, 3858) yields 2.91 AA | 9.16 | 7.64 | 8.25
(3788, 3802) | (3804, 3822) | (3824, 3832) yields -1.74 AA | 8.92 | 6.38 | 7.53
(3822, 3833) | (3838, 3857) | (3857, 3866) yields -0.19 AA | 6.4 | 7.99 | 7.33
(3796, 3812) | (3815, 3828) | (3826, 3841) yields 1.41 AA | 9.46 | 6.17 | 7.51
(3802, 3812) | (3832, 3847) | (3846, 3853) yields 3.16 AA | 9.56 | 8.02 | 8.38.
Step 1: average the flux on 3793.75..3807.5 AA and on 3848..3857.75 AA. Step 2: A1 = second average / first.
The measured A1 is 0.8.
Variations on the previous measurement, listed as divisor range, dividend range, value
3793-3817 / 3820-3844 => 0.70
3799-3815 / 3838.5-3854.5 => 0.80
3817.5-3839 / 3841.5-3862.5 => 1.21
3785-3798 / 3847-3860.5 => 0.86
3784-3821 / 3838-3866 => 0.86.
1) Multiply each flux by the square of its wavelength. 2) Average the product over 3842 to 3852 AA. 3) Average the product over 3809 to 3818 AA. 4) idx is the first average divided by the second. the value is 0.94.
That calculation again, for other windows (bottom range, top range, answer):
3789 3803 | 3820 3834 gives 0.72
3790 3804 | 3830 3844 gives 0.71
